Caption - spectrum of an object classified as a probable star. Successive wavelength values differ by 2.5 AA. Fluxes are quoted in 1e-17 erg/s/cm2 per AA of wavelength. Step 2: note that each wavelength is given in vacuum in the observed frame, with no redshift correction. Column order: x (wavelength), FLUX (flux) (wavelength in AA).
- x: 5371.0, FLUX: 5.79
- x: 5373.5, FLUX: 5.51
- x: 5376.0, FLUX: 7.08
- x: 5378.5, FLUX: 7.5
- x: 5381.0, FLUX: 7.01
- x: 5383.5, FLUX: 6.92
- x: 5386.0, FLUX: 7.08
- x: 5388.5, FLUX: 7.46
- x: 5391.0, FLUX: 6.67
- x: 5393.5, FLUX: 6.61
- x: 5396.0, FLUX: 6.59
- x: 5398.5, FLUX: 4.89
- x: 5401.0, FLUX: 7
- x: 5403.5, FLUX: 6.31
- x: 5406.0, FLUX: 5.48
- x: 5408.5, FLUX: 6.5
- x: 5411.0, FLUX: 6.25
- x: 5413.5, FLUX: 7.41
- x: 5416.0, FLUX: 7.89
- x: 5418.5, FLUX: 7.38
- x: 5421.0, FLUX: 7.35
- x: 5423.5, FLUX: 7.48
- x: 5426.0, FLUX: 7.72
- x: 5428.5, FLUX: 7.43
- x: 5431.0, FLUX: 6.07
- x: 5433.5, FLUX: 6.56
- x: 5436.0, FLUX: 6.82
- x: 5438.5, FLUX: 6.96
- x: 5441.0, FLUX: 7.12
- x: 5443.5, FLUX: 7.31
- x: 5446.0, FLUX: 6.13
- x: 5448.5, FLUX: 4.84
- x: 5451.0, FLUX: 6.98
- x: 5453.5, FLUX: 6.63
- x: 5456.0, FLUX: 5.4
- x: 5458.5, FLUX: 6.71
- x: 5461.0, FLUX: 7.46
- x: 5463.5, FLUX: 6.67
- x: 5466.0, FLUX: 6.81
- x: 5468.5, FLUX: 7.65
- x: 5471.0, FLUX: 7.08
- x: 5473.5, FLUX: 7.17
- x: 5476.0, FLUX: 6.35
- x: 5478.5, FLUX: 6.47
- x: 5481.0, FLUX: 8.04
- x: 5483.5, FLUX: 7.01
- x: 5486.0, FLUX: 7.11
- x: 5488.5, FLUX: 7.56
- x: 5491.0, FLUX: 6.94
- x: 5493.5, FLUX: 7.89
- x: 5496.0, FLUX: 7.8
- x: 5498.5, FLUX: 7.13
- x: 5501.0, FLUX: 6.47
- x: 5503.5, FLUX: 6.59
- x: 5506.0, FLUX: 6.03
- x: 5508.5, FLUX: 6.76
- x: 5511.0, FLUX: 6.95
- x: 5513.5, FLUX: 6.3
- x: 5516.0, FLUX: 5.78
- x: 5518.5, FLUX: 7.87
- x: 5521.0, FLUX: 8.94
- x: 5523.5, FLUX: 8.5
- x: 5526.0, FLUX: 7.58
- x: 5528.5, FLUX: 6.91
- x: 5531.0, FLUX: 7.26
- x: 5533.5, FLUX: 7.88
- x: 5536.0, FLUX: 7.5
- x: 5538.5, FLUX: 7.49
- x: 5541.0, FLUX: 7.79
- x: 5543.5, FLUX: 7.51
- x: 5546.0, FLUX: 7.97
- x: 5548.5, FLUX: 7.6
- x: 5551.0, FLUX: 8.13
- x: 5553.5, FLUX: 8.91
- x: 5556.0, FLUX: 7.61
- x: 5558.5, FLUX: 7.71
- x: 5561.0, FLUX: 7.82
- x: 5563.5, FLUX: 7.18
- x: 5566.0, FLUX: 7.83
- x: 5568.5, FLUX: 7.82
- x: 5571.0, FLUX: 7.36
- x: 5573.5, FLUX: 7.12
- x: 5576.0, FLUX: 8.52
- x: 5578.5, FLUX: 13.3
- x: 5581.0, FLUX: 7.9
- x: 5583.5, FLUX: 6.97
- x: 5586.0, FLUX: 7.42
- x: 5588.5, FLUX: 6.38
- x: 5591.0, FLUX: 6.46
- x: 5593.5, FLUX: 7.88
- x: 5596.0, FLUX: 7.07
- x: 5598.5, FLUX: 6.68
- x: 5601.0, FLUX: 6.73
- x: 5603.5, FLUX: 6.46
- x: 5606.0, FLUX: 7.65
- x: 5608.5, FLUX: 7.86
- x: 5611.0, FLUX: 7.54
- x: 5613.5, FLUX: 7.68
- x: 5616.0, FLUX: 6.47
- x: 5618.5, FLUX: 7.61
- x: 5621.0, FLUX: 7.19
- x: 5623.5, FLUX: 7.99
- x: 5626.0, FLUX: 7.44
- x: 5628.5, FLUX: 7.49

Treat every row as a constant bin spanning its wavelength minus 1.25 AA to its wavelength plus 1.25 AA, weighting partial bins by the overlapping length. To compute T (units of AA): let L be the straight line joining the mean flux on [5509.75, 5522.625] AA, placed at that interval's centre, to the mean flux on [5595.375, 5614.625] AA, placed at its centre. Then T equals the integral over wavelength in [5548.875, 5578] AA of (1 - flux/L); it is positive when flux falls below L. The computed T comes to -3.0 AA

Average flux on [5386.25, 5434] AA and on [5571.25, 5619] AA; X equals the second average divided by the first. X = 1.11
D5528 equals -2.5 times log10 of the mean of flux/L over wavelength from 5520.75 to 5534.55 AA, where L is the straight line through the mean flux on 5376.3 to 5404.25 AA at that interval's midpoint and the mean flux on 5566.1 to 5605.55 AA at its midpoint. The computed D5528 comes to -0.06 mag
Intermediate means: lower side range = 6.75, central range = 7.77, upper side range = 7.61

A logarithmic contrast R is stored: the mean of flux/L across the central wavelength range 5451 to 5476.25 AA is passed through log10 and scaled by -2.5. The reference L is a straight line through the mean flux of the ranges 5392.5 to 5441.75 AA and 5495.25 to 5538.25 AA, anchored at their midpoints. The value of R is 0.025 mag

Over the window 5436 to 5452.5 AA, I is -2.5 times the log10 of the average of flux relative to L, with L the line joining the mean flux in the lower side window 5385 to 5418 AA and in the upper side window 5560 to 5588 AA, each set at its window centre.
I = 0.07 mag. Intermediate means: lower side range 6.64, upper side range 8.07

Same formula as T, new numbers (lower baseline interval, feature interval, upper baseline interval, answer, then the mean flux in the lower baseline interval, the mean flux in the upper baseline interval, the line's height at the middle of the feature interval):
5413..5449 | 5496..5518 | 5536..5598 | 2.4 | 7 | 7.8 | 7.45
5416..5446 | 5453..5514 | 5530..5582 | 4.5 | 7.1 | 8.01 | 7.48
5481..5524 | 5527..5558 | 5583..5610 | -2.6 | 7.16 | 7.06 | 7.11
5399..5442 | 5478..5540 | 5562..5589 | 2.4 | 6.89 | 8.02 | 7.54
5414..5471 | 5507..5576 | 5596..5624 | -4.6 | 6.89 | 7.23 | 7.09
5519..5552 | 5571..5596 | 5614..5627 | -1.2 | 7.77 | 7.36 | 7.54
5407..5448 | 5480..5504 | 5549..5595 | 0.4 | 6.97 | 7.9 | 7.39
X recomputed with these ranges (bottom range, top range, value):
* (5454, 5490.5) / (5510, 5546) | 1.07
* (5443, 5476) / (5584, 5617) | 1.07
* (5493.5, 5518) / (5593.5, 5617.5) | 1.06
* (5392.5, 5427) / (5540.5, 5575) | 1.14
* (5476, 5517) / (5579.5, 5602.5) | 1.03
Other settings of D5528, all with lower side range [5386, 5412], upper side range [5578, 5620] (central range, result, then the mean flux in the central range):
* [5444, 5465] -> 0.05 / 6.39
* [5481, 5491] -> -0.07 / 7.29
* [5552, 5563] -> -0.11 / 7.96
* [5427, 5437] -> -0.03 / 6.74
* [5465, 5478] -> -0.03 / 6.98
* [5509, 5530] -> -0.05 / 7.33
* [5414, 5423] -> -0.16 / 7.52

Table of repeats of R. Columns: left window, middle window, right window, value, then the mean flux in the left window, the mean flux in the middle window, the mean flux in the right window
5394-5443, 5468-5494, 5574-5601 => 0.00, 6.81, 7.17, 7.79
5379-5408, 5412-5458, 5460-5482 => 0.00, 6.57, 6.85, 7.06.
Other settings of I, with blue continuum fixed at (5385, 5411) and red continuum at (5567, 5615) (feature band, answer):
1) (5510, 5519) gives 0.083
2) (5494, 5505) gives 0.003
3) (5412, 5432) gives -0.118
